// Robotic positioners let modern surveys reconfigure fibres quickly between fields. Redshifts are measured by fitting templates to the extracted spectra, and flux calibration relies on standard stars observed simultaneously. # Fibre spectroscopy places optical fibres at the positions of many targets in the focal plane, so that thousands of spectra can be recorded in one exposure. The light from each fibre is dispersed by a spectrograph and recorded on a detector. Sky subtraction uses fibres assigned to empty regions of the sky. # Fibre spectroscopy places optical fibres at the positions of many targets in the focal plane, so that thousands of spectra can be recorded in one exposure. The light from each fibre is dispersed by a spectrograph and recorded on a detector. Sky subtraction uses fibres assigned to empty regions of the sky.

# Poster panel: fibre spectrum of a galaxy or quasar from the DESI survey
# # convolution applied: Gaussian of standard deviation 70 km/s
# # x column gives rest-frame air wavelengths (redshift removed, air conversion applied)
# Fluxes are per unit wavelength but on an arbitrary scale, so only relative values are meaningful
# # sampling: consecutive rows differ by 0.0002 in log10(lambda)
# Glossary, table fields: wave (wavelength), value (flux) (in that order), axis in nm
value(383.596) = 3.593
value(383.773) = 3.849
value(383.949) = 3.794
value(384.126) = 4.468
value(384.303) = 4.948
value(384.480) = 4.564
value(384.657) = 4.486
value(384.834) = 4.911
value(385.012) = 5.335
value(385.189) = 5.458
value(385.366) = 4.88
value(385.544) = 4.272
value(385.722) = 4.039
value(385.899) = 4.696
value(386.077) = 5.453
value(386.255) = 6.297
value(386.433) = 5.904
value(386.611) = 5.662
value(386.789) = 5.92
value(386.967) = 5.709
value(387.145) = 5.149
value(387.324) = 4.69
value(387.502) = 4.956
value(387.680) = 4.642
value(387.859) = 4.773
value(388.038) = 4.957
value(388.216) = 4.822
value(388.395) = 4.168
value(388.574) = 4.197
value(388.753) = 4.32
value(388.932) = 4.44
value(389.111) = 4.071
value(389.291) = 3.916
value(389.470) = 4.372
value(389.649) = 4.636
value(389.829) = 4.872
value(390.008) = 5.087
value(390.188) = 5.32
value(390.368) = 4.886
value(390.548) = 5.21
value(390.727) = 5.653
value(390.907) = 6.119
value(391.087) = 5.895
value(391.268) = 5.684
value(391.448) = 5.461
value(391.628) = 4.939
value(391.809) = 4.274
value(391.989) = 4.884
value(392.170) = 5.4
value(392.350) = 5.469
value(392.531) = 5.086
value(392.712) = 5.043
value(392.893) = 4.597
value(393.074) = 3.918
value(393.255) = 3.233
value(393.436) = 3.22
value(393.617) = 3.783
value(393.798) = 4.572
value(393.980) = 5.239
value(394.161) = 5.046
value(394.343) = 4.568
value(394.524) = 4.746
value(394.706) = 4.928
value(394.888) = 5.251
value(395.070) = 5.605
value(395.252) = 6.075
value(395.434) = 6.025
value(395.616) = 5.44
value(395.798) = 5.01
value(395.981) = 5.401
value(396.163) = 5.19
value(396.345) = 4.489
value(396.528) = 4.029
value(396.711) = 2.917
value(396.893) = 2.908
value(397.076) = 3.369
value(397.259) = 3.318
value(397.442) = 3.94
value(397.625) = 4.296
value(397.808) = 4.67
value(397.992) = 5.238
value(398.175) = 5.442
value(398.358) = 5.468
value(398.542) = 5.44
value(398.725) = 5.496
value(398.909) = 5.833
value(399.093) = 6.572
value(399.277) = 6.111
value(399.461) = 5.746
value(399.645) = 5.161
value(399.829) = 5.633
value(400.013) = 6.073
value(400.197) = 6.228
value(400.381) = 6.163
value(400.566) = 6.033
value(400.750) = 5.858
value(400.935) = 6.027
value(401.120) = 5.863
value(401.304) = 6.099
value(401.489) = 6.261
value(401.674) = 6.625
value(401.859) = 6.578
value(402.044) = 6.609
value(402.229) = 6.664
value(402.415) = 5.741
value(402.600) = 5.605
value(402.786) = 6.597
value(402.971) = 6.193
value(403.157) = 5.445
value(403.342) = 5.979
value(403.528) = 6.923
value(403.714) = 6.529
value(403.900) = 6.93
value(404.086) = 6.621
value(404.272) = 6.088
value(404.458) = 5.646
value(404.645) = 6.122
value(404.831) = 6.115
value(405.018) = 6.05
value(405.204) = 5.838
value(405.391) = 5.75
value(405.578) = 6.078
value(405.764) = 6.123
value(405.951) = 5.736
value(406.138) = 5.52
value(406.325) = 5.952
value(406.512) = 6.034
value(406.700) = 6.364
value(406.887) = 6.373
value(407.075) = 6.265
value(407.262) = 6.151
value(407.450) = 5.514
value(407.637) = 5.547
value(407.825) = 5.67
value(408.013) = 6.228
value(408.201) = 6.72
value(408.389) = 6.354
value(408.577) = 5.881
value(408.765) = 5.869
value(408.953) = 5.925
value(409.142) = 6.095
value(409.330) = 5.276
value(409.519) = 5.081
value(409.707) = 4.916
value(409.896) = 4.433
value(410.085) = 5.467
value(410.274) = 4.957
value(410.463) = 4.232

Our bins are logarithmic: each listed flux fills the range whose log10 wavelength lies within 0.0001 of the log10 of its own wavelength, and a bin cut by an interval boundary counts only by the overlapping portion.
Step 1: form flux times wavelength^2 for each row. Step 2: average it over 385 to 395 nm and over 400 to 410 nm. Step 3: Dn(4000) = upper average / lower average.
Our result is 1.33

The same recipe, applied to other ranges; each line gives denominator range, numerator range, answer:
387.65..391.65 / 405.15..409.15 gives 1.34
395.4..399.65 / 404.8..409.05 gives 1.29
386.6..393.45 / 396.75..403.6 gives 1.21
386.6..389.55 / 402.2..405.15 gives 1.42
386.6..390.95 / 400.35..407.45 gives 1.36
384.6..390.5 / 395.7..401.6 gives 1.13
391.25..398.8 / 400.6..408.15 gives 1.35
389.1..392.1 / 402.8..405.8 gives 1.31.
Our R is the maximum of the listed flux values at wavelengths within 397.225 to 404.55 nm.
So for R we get 6.93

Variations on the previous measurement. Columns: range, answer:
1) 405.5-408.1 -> 6.373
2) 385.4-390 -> 6.297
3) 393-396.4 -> 6.075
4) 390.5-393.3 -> 6.119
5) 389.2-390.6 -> 5.32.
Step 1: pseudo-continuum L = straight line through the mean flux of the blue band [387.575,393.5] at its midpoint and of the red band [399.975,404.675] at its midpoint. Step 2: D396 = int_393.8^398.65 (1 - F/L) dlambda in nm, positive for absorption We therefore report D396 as 0.614 nm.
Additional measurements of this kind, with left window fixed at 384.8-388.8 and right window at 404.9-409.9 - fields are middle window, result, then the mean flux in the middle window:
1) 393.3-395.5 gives 0.19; 4.88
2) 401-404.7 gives -0.37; 6.26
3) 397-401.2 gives 0.10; 5.4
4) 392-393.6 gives 0.24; 4.48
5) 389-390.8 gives 0.12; 4.79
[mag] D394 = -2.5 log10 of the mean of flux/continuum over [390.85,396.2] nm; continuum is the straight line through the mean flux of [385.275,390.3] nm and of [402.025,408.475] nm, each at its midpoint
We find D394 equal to 0.059 mag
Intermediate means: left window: 4.86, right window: 6.11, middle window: 4.99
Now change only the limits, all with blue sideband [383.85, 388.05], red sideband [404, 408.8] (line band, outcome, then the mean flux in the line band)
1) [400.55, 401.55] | -0.048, 6.02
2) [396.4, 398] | 0.416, 3.79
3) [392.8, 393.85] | 0.356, 3.87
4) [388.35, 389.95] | 0.184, 4.35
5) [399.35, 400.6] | -0.029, 5.86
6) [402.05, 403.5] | -0.048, 6.11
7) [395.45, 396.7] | 0.134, 4.86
